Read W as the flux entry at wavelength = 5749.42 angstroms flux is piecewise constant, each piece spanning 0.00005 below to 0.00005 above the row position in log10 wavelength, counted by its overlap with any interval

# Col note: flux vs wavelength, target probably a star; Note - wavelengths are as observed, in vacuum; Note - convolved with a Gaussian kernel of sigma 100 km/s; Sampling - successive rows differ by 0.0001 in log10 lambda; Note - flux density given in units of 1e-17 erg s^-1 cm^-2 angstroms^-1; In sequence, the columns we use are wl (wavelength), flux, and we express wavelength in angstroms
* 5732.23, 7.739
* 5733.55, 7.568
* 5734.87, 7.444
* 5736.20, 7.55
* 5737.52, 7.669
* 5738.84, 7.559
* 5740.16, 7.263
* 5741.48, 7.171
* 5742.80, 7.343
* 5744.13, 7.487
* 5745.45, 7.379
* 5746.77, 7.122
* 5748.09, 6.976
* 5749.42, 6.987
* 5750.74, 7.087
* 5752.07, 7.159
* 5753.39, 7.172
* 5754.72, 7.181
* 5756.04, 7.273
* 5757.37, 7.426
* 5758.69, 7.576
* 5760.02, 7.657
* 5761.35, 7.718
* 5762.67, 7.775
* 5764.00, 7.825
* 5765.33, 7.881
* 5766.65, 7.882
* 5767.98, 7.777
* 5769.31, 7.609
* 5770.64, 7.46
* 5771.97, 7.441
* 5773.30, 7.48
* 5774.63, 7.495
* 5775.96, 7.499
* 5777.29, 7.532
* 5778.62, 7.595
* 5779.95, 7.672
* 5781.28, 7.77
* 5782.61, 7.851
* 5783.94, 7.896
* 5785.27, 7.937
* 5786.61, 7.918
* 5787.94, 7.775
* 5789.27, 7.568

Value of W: 6.987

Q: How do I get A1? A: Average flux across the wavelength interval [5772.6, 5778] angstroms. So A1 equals 7.5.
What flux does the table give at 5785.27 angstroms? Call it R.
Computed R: 7.937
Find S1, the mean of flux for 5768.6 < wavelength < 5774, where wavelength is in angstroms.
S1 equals 7.49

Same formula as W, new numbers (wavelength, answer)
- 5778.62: 7.595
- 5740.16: 7.263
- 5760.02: 7.657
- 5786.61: 7.918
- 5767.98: 7.777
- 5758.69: 7.576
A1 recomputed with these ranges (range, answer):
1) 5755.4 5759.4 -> 7.42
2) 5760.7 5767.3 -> 7.83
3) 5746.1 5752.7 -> 7.06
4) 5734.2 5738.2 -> 7.54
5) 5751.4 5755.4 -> 7.17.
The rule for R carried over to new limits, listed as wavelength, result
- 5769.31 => 7.609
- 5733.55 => 7.568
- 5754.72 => 7.181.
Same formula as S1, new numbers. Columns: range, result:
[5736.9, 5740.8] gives 7.5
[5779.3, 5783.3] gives 7.77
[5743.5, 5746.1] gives 7.44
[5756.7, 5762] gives 7.59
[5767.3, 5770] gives 7.68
